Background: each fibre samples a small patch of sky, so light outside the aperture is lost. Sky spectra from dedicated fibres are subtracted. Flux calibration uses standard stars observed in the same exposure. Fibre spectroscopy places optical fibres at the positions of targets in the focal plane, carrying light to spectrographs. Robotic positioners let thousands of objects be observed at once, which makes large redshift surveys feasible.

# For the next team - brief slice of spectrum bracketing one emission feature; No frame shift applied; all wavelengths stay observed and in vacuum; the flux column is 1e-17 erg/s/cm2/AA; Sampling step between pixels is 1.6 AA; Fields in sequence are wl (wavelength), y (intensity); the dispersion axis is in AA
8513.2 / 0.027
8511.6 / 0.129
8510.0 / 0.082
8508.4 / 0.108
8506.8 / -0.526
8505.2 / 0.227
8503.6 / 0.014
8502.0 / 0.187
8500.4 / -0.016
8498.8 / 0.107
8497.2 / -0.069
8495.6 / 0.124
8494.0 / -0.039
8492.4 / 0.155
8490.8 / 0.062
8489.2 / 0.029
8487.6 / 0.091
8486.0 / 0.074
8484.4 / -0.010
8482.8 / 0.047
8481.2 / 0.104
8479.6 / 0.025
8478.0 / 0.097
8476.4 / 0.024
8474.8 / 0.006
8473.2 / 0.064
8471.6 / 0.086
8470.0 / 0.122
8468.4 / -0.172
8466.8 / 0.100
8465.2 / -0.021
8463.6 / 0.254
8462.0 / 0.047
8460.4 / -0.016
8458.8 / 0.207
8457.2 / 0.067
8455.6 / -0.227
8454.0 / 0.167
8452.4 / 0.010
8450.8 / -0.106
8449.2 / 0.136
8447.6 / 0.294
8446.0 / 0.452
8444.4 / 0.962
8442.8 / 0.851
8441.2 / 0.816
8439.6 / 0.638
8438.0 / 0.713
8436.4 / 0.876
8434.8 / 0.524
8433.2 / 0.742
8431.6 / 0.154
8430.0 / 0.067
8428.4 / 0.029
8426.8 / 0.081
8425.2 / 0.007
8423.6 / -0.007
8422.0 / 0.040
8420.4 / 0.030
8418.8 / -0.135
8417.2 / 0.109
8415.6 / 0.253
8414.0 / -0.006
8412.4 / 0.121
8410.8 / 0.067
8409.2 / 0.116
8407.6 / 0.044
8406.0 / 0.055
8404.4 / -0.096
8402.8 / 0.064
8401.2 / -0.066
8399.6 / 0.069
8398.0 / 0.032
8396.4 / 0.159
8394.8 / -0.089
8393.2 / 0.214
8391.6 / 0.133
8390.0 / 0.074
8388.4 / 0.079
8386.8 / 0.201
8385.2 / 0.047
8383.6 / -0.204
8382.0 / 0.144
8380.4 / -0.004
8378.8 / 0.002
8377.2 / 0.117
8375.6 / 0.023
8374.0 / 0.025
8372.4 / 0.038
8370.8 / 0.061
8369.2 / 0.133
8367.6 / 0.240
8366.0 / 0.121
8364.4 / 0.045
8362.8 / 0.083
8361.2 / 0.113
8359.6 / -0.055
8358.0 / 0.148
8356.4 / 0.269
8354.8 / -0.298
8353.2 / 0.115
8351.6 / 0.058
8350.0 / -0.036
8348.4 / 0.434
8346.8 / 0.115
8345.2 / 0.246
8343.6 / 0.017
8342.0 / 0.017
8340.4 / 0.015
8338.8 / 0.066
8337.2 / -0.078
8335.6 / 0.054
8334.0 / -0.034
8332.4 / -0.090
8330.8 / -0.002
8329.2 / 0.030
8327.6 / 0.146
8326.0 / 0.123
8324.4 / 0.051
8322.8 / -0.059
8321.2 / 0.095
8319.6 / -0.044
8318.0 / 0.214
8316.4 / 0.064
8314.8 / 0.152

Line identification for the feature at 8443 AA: [O II] 3727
